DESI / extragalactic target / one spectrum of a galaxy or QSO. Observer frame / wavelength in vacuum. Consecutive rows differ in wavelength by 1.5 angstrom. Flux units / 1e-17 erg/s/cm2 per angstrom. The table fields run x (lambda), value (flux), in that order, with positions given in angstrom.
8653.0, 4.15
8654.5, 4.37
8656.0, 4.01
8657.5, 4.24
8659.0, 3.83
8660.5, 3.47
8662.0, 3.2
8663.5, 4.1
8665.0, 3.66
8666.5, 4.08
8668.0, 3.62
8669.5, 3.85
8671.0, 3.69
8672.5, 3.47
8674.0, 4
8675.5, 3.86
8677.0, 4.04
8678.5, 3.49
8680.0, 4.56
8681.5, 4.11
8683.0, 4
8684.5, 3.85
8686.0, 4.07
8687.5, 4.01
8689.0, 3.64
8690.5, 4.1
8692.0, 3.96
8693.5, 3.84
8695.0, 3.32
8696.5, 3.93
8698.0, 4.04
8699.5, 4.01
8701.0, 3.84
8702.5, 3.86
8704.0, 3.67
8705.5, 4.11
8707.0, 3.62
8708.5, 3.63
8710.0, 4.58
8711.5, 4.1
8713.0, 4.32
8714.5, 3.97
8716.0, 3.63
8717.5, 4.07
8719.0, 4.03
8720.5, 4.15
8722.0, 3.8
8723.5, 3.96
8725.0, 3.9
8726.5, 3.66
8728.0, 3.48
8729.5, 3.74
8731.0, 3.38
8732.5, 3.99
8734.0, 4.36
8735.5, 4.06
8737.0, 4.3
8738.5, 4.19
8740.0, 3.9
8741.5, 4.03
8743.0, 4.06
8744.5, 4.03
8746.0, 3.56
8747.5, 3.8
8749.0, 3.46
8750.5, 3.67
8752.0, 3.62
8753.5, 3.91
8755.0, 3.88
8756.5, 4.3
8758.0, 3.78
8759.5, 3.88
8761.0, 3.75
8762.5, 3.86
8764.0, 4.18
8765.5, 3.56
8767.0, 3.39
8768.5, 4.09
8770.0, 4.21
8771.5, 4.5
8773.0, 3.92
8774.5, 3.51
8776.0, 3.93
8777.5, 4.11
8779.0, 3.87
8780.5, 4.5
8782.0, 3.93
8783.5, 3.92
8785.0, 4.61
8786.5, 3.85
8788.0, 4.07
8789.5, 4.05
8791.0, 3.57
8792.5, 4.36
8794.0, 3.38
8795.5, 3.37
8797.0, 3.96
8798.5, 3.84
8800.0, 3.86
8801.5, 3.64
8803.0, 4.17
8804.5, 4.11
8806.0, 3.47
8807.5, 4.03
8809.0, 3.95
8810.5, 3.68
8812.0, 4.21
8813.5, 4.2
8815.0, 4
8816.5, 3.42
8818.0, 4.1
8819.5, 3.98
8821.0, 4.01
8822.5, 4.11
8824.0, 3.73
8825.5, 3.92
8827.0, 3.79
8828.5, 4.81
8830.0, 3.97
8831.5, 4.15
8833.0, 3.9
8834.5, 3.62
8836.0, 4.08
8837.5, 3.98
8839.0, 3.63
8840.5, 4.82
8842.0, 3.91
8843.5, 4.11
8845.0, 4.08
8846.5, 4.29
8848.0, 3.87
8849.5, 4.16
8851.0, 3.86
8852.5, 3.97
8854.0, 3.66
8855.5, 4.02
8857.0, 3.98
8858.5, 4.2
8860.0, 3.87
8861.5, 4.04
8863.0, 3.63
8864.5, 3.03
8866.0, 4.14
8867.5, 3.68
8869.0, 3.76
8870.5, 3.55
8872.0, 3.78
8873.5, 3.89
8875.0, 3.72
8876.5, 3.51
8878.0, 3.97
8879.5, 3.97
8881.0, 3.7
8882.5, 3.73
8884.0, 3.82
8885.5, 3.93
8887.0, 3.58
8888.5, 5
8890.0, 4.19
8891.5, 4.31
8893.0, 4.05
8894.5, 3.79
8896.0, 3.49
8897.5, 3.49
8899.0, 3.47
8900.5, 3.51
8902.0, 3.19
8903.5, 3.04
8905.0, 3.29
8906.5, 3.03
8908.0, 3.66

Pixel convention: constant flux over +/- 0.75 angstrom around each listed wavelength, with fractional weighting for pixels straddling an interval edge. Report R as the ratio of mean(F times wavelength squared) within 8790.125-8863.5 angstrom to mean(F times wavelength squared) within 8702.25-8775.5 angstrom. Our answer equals 1.03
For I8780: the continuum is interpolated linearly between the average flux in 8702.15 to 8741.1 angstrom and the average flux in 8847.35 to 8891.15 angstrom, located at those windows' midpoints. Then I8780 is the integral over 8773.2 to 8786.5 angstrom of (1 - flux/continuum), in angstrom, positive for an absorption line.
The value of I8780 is -0.4 angstrom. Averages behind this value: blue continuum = 3.94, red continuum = 3.87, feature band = 4.03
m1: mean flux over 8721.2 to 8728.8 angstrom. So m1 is 3.76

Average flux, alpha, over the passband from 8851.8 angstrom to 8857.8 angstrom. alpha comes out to 3.91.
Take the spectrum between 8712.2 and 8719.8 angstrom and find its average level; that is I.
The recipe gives 4.01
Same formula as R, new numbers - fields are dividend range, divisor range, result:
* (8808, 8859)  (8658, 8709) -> 1.08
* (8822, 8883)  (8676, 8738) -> 1.03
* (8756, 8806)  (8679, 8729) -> 1.02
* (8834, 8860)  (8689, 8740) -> 1.05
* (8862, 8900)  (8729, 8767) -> 1.01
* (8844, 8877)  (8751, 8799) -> 1.00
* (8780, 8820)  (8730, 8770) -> 1.02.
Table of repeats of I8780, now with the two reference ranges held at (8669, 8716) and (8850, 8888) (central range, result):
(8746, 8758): 0.28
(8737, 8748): -0.23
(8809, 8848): -1.85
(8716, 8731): 0.26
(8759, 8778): -0.21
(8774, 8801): -0.48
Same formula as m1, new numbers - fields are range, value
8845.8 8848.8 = 4.08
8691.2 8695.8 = 3.71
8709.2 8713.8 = 4.32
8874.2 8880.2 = 3.79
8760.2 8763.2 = 3.81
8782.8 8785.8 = 4.26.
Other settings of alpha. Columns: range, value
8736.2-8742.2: 4.11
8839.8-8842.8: 4.35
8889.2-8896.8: 3.97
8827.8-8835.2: 4.09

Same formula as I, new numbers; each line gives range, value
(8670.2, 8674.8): 3.72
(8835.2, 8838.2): 4.02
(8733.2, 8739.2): 4.23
